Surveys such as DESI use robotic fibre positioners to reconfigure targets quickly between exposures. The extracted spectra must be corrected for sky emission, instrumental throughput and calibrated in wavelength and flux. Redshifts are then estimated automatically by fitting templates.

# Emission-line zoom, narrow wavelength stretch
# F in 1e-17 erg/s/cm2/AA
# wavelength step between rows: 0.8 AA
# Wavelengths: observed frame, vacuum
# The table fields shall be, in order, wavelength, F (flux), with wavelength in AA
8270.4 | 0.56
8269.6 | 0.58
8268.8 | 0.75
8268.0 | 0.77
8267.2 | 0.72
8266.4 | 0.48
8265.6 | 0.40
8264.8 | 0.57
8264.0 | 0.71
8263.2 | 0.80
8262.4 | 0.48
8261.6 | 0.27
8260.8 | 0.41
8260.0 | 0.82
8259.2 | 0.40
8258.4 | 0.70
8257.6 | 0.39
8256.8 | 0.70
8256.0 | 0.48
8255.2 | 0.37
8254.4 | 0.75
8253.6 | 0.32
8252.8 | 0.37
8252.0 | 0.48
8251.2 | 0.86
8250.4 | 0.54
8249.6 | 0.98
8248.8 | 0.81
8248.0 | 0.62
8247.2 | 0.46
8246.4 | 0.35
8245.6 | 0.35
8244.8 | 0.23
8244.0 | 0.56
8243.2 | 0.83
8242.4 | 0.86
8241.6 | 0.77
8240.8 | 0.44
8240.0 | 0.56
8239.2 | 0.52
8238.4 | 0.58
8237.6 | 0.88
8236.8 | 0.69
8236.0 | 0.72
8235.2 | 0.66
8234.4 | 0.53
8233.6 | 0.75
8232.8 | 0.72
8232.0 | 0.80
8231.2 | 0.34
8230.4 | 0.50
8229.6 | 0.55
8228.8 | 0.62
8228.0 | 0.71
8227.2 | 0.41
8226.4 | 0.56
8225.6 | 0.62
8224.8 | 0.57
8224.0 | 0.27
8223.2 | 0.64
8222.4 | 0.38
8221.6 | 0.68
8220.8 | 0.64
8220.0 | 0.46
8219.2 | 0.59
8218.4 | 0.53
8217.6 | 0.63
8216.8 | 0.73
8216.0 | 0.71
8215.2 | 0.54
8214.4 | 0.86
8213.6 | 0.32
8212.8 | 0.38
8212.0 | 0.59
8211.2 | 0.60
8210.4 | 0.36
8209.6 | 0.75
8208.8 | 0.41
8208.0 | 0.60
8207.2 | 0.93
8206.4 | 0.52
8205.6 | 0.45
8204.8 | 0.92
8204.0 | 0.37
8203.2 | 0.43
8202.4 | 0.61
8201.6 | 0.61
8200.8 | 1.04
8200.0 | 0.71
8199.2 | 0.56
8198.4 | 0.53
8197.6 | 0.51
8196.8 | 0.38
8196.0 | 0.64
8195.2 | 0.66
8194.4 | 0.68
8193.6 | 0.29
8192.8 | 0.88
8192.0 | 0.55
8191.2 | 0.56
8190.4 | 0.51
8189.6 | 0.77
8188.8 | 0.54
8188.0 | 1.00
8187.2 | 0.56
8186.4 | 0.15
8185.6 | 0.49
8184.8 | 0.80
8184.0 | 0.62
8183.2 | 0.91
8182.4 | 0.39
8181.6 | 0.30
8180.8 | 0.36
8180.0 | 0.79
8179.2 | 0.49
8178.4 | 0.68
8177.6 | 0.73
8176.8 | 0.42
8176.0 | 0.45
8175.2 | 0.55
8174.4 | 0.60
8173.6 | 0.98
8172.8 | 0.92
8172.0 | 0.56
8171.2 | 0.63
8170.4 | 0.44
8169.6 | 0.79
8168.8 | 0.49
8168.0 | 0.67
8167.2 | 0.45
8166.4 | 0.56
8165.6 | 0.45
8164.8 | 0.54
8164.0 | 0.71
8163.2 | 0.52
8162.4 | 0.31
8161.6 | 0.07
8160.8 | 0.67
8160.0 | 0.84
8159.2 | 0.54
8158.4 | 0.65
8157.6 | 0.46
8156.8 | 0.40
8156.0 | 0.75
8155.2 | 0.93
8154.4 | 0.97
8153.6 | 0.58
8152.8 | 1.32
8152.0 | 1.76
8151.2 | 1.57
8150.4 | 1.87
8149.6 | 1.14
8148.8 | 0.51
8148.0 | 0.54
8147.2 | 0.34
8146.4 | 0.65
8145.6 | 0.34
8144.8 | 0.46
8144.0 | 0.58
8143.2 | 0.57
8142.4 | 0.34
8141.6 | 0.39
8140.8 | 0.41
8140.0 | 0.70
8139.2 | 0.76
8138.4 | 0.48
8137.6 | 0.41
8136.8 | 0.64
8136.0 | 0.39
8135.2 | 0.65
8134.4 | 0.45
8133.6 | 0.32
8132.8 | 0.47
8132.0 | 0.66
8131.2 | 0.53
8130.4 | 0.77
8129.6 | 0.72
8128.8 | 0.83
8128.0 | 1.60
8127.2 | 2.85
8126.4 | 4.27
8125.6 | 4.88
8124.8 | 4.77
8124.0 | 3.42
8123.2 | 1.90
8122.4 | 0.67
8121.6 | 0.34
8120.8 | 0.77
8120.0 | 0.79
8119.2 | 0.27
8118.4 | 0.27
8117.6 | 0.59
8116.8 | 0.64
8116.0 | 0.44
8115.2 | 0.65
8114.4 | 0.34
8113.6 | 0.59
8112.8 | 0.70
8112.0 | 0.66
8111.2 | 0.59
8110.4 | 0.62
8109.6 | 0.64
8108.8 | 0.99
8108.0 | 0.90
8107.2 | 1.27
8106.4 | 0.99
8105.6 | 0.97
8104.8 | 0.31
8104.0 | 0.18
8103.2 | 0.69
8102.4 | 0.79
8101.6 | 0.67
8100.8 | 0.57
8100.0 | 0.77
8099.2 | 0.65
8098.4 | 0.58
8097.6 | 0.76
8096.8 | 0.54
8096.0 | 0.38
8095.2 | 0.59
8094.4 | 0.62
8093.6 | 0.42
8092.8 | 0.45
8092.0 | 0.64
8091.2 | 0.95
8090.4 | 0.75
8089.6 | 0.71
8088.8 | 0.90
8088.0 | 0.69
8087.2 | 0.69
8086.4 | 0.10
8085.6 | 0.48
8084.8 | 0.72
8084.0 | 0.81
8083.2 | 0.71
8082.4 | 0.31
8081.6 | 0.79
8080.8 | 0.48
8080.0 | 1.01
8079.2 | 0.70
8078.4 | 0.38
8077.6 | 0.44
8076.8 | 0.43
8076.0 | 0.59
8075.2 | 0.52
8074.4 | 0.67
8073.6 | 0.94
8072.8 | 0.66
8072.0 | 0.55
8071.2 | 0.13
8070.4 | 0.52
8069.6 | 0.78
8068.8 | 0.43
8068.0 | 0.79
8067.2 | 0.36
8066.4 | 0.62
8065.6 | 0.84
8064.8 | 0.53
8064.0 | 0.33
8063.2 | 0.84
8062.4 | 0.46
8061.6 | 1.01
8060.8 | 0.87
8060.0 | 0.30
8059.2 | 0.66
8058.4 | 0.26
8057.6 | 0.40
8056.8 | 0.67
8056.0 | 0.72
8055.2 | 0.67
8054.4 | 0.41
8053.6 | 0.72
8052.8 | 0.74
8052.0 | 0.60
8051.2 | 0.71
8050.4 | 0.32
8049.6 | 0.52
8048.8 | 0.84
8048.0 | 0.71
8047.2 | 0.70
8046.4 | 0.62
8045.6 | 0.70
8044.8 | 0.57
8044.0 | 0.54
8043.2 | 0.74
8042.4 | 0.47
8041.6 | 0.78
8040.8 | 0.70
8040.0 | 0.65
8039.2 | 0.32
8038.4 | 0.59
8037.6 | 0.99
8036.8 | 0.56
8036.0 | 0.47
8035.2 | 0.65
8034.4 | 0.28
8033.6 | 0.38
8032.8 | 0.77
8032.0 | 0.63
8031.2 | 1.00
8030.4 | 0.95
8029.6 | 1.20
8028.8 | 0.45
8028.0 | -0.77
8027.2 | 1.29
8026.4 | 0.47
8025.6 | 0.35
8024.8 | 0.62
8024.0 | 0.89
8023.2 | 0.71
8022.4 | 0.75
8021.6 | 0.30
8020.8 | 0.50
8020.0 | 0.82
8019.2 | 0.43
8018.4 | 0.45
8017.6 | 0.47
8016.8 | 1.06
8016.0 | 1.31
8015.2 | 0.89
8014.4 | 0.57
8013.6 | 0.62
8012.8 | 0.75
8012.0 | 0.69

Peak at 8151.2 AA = [N II] 6583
